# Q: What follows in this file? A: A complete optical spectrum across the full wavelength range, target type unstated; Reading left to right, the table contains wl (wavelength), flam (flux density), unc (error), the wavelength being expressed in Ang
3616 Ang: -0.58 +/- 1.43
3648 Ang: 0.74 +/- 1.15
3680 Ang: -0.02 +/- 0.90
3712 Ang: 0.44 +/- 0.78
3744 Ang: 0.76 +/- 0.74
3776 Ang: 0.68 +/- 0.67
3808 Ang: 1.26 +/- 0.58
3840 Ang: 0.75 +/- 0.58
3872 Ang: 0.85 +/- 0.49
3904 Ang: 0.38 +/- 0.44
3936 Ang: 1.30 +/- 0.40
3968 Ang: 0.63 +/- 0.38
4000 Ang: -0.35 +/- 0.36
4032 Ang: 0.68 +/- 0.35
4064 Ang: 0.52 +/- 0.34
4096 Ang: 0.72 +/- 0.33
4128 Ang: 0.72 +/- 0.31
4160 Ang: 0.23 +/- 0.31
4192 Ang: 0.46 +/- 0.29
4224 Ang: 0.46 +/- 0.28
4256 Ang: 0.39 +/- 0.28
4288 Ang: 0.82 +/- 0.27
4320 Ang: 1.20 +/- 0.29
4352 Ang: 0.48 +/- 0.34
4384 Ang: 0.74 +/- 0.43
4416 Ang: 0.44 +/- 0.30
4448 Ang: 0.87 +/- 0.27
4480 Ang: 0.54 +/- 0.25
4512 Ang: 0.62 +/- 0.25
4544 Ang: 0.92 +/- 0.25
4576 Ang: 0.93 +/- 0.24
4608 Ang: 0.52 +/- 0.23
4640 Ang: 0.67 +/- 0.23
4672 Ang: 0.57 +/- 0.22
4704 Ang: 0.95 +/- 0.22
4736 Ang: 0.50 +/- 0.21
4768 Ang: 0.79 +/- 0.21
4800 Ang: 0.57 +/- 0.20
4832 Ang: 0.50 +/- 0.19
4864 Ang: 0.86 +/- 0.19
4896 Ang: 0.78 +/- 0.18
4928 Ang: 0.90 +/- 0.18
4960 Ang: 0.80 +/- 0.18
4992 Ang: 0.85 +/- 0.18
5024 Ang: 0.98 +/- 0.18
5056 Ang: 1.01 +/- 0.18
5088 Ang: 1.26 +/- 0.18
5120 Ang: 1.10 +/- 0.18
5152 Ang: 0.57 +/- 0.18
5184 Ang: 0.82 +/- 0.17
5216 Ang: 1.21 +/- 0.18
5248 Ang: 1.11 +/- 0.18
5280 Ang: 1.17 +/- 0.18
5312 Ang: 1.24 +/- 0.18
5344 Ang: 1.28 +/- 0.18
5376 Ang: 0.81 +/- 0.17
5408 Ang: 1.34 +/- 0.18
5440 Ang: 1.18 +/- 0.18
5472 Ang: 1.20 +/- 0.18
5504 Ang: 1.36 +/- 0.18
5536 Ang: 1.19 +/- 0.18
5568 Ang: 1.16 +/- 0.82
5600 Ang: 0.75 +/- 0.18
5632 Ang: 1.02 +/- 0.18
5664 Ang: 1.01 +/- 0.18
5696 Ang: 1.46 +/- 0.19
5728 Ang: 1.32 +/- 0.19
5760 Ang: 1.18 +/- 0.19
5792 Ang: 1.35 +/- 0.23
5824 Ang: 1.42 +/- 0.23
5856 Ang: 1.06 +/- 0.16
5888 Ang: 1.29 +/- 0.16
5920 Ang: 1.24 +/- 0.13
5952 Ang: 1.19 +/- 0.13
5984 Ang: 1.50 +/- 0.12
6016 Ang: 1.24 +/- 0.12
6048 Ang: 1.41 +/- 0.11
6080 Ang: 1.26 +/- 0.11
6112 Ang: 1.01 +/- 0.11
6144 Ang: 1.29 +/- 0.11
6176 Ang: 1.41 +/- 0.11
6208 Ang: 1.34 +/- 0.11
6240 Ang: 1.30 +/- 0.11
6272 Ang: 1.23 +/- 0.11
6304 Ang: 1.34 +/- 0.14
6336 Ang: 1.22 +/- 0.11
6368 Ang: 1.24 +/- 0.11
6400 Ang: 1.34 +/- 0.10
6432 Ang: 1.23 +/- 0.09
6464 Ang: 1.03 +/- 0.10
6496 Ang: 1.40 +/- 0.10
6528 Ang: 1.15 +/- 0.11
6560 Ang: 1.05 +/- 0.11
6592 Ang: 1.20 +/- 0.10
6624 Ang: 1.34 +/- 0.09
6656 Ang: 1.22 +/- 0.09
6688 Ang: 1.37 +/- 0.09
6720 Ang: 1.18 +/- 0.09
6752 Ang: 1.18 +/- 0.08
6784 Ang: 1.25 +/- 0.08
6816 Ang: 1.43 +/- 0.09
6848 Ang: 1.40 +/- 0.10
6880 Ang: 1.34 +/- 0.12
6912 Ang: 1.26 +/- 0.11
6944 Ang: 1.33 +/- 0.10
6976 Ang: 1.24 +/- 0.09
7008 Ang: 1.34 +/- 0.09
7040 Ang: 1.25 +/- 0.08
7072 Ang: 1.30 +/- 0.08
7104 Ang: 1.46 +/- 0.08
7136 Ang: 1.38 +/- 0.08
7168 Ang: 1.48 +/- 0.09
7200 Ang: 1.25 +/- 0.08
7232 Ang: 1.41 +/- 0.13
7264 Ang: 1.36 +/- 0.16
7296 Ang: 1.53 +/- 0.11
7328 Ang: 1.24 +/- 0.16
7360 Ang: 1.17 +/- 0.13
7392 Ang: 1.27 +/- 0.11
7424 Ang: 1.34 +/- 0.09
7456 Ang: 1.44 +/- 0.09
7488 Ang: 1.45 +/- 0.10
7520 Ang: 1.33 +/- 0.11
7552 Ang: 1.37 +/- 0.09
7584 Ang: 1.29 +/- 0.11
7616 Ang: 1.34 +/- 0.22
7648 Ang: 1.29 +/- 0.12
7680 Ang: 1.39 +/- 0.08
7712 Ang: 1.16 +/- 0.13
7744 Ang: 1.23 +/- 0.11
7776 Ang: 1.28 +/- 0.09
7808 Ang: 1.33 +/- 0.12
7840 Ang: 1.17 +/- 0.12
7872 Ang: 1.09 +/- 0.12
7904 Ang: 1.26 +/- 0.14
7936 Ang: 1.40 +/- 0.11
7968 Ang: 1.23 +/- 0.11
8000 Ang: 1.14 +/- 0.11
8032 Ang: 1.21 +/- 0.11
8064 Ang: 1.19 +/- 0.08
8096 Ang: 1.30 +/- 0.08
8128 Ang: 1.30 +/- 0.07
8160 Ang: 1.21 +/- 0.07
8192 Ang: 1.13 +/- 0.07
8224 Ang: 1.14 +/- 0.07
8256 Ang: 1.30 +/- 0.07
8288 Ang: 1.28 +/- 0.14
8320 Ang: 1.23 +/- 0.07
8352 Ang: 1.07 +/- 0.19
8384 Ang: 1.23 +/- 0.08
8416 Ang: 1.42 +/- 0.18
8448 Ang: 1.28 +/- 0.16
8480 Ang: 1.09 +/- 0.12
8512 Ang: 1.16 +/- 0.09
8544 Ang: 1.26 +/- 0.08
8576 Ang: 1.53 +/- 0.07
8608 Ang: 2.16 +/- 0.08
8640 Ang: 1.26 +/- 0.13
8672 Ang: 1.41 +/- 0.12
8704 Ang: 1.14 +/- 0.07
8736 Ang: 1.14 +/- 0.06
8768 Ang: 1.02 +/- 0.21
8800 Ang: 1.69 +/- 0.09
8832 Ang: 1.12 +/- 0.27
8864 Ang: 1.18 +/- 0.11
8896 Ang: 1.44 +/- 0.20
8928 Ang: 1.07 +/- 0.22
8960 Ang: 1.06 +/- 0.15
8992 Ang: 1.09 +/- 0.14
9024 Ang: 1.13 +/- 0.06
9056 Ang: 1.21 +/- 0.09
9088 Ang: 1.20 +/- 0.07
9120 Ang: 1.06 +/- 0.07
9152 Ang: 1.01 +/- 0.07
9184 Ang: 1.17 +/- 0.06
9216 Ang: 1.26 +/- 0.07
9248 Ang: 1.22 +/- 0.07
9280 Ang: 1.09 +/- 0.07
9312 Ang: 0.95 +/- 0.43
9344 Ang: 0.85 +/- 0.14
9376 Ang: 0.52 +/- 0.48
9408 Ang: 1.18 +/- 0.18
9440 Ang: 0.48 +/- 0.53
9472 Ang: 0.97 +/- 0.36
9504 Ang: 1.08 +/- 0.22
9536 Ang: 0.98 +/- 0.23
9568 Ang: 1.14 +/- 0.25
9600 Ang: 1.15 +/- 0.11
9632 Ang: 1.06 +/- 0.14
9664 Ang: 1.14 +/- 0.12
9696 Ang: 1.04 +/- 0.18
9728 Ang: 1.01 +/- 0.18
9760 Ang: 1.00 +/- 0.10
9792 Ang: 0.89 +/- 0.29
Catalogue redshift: 0.309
